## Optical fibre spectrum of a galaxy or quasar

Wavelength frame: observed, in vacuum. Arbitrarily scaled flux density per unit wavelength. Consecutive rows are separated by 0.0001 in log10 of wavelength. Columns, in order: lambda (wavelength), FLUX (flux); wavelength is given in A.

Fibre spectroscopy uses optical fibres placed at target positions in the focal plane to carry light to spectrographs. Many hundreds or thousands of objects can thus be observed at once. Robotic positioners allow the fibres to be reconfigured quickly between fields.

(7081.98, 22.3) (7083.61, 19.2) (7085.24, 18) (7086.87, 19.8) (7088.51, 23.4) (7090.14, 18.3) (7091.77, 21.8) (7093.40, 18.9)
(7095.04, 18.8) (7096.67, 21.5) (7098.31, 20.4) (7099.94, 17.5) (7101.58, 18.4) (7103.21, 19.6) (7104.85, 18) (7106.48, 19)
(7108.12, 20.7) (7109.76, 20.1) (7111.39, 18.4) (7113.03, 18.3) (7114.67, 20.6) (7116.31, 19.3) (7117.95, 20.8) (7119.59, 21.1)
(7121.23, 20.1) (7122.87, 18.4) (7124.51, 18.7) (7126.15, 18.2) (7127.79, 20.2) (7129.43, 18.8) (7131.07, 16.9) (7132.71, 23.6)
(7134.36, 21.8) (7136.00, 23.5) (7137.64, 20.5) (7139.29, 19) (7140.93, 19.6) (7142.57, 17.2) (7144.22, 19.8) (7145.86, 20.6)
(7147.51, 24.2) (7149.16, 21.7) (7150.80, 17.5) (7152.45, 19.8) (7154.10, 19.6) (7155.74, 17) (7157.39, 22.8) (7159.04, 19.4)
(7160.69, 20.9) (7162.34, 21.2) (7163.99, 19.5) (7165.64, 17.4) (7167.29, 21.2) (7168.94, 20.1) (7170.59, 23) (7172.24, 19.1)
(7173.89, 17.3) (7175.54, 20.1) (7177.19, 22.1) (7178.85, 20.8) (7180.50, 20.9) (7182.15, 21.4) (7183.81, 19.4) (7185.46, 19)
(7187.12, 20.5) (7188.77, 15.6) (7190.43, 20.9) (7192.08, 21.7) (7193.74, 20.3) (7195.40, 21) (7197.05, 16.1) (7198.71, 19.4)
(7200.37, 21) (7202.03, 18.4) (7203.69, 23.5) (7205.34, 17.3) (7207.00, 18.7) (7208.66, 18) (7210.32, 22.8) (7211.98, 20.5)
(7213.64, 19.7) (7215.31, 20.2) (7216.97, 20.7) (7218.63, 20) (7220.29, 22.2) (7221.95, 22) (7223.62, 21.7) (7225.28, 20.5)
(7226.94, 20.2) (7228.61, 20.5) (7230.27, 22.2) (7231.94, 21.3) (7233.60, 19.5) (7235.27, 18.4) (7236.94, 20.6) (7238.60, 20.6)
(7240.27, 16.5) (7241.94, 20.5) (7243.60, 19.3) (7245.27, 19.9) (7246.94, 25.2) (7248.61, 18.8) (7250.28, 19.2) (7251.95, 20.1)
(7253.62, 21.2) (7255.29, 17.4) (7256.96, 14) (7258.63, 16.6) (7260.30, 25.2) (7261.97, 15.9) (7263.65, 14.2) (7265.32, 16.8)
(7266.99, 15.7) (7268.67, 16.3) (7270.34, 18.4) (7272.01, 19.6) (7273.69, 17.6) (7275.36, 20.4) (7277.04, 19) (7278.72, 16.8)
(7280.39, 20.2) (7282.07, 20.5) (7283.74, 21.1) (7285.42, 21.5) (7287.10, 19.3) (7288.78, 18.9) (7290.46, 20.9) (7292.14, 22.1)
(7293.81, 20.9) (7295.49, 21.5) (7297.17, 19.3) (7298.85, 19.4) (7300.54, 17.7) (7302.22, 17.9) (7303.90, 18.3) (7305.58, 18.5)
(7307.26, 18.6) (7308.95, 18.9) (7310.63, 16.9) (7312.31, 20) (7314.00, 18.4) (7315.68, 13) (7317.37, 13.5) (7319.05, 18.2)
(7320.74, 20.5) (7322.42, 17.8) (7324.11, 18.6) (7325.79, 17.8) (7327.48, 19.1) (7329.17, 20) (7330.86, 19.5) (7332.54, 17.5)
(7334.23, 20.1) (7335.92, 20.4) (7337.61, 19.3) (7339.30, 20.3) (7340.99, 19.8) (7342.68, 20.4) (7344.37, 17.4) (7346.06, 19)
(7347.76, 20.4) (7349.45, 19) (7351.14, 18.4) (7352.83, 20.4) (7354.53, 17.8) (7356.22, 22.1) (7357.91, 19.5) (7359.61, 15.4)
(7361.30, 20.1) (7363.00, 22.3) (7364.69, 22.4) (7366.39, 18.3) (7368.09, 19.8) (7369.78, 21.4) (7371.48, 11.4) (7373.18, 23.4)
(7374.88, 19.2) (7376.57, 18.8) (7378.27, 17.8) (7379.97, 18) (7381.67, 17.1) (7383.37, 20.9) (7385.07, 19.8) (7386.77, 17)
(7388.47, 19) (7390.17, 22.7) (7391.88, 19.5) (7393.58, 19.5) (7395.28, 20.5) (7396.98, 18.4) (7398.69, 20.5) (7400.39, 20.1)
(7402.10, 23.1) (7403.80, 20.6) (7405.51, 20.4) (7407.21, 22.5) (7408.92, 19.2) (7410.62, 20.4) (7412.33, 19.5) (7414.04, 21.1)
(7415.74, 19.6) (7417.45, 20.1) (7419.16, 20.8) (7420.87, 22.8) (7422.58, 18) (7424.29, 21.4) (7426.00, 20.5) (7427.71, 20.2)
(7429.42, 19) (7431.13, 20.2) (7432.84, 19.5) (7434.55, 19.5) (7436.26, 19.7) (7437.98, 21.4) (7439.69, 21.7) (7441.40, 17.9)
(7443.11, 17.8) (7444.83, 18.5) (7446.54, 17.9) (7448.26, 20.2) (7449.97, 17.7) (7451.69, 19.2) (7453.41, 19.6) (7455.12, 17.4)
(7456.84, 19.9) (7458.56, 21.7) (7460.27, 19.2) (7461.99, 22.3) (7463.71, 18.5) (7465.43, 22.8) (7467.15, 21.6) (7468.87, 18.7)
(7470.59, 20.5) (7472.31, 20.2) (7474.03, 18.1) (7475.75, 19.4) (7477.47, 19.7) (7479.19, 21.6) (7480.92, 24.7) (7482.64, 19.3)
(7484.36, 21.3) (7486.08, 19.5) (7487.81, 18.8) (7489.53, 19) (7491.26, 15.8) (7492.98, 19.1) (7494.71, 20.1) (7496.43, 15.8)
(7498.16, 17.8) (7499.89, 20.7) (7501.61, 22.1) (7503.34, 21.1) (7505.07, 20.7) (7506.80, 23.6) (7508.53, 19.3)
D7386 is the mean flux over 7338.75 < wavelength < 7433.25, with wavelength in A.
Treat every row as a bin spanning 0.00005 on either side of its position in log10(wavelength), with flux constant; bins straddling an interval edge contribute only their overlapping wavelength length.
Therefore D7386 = 19.8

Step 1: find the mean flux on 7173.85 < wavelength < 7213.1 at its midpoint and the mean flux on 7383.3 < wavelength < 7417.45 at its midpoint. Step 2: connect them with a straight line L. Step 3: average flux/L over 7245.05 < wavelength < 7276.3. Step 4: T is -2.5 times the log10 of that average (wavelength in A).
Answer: 0.08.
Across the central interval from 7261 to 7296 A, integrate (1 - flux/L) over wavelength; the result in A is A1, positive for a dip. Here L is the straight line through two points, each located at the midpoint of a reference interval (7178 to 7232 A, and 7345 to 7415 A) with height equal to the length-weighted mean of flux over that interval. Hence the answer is 1.9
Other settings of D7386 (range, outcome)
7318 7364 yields 19.3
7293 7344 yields 18.7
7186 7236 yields 20.2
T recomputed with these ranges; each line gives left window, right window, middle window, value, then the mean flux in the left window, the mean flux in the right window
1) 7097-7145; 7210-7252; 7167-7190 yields 0.00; 19.6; 20.5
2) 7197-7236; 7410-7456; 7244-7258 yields 0.04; 20.3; 19.7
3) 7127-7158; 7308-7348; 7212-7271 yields -0.01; 20.2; 18.6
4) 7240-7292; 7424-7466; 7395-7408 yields -0.07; 19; 19.7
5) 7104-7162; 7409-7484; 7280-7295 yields -0.04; 19.9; 20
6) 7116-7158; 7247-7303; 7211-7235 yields -0.07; 20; 19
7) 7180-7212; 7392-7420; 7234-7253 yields 0.00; 19.8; 20.4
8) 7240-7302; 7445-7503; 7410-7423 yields -0.04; 19.1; 19.7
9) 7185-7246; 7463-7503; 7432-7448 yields 0.03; 20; 19.8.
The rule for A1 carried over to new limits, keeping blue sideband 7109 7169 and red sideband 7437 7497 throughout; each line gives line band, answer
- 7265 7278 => 1.2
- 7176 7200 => -0.1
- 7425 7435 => -0.1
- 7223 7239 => -0.5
